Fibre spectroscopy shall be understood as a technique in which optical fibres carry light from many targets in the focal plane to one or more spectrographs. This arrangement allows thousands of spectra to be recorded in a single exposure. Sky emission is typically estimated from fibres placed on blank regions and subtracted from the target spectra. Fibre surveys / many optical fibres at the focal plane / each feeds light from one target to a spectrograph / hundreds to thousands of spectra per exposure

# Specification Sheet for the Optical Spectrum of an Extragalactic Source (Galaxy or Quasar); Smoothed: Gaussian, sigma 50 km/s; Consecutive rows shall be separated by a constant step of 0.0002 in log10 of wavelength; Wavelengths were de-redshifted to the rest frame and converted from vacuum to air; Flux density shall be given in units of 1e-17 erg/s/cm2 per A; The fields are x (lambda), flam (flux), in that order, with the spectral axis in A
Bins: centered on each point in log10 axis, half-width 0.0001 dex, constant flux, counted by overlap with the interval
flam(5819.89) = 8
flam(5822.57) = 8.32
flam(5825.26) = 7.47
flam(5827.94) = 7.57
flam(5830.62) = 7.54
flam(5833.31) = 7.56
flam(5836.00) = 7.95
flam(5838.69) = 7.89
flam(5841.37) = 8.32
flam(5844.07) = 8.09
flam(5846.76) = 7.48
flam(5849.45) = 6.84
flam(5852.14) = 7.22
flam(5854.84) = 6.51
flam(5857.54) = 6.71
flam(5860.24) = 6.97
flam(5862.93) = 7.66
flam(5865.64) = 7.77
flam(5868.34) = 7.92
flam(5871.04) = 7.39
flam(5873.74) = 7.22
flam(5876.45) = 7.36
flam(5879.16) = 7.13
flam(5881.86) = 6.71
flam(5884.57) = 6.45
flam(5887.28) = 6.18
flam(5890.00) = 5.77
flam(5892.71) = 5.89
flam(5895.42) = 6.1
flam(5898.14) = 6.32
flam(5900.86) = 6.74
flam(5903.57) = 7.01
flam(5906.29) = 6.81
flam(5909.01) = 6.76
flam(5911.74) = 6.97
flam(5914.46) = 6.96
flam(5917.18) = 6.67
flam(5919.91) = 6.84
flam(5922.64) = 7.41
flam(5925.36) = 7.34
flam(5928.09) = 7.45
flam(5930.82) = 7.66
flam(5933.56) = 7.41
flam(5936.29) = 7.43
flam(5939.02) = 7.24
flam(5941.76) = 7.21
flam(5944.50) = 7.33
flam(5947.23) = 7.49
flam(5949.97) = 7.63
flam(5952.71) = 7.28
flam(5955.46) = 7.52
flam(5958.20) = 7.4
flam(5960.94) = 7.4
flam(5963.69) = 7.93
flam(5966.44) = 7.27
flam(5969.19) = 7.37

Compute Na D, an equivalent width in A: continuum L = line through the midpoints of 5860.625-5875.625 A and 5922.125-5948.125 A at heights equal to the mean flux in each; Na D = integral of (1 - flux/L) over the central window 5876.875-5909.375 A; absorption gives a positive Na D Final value 4.3 A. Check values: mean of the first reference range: 7.55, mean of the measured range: 6.51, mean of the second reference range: 7.4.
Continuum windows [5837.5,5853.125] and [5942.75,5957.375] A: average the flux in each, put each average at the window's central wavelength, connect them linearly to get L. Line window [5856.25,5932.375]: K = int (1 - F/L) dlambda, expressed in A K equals 6.2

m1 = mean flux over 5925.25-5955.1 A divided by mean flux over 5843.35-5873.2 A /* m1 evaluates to 1.01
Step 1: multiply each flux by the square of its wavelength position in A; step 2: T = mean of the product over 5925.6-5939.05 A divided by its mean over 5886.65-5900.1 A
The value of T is 1.24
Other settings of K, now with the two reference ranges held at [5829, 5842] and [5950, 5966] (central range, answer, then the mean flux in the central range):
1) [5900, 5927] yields 2.3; 6.96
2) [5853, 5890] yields 3.3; 7.03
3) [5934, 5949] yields 0.4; 7.36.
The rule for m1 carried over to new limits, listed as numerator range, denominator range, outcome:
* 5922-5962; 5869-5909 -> 1.11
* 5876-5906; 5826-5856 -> 0.86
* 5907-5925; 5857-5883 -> 0.95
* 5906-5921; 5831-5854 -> 0.90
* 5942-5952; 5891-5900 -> 1.22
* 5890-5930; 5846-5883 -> 0.94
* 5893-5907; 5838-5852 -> 0.85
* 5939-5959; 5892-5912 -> 1.12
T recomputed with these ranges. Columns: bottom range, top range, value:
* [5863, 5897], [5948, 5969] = 1.12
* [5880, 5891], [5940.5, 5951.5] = 1.20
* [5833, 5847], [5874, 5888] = 0.87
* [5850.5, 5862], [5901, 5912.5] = 1.01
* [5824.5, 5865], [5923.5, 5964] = 1.03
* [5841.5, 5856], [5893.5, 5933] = 0.97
